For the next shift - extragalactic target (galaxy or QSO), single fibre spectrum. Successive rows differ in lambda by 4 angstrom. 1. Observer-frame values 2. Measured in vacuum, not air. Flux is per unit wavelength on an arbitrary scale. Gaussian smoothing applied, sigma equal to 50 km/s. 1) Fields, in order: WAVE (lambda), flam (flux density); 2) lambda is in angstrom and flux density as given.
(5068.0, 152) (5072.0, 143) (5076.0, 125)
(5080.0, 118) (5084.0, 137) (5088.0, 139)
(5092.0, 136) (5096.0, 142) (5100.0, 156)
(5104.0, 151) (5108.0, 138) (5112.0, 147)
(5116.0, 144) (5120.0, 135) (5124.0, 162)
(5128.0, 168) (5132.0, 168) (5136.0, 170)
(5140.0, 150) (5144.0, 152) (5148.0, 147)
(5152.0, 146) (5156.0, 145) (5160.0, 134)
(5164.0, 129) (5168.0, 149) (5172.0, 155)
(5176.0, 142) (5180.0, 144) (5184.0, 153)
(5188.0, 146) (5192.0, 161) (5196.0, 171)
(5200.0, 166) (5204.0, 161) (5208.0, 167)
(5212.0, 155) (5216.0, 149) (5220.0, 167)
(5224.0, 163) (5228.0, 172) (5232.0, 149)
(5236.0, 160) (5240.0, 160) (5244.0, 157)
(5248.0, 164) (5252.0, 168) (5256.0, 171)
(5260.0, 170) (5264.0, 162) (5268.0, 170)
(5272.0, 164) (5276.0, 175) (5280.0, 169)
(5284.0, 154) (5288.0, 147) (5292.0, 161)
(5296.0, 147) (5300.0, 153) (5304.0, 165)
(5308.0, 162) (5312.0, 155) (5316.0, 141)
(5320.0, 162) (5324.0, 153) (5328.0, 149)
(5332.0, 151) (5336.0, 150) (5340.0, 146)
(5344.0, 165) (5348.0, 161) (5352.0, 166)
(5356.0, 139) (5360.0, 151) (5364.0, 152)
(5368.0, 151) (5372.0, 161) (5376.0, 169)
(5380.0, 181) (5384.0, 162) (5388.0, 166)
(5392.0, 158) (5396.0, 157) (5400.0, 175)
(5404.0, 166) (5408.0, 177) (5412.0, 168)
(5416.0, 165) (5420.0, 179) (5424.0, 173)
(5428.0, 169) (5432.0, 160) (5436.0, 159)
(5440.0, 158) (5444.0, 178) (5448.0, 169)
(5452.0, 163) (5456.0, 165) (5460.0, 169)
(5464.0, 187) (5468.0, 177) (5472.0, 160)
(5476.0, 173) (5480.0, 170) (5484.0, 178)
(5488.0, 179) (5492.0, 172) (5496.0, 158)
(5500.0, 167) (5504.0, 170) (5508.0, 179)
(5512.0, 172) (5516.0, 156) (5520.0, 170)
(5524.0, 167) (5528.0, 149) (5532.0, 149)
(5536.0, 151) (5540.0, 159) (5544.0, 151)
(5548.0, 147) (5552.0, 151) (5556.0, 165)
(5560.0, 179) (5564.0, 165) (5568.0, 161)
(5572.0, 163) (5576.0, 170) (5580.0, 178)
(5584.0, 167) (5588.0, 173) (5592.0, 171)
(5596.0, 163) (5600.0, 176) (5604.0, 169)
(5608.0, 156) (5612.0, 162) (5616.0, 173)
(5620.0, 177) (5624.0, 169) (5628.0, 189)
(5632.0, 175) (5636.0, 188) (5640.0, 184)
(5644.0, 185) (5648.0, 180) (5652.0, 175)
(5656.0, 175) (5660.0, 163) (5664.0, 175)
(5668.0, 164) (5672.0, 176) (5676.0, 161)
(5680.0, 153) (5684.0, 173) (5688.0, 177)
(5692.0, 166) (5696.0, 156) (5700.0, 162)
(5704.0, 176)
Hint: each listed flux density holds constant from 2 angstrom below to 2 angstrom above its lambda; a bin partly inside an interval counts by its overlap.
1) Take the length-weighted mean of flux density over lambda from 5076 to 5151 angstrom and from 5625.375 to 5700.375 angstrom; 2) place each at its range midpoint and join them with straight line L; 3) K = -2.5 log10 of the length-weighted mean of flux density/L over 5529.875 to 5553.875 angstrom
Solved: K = 0.11 mag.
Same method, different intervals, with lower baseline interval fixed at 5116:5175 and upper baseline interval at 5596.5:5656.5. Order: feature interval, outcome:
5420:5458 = -0.01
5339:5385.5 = 0.02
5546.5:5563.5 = 0.07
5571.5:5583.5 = 0.01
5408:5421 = -0.04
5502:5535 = 0.04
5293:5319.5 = 0.03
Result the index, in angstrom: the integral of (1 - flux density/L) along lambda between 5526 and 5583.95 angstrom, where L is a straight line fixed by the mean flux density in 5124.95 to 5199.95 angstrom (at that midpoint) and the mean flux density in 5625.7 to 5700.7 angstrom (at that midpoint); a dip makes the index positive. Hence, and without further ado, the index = 2.8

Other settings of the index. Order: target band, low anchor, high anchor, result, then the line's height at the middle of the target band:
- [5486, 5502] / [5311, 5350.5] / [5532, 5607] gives -0.8 angstrom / 161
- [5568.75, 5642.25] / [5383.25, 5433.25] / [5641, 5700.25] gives -1.3 angstrom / 169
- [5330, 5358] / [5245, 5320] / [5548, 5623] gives 1.4 angstrom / 162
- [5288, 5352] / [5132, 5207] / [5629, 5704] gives 1.2 angstrom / 158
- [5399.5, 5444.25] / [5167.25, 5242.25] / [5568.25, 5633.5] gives -1.0 angstrom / 165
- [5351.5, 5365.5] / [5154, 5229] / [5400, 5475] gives 1.2 angstrom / 164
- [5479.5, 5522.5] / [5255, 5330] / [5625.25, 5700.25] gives -0.8 angstrom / 167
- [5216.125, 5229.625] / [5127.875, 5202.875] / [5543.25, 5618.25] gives -0.9 angstrom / 154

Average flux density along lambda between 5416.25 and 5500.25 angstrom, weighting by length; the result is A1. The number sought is 170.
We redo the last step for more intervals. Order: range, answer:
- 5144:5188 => 145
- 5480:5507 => 171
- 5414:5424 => 172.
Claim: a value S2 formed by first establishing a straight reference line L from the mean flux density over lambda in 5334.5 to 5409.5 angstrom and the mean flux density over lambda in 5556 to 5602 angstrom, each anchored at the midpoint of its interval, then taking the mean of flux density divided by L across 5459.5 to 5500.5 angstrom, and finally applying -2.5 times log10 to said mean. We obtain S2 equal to -0.04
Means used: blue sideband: 161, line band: 172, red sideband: 169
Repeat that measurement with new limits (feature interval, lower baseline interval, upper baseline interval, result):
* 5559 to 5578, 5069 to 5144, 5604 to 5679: 0.017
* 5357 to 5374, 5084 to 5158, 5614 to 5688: 0.055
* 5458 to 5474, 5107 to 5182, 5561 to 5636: -0.059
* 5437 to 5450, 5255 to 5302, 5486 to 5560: -0.036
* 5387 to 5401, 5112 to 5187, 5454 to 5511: 0.018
